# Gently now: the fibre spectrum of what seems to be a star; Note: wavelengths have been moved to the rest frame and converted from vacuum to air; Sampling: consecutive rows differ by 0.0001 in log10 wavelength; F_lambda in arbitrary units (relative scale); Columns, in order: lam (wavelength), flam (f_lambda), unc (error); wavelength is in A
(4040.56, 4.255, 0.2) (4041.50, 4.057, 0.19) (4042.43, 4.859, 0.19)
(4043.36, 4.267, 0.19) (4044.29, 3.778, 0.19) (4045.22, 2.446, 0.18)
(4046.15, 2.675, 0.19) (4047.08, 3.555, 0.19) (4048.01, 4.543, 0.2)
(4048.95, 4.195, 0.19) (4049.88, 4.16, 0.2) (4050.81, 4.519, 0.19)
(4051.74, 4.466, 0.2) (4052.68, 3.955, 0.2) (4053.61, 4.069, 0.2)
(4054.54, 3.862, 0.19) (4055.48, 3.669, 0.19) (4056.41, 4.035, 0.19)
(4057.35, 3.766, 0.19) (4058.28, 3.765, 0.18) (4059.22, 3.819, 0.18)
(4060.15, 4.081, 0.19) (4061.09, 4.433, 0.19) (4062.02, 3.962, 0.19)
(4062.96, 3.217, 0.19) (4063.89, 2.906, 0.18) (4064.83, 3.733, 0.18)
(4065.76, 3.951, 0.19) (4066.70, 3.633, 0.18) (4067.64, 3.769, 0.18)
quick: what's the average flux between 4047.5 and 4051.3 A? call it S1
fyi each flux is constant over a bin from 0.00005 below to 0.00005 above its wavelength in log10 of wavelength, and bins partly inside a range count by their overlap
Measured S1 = 4.35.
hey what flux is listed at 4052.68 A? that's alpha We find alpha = 3.955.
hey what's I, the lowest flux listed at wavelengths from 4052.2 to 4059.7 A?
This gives 3.669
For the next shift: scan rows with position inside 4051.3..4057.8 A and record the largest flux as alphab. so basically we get 4.466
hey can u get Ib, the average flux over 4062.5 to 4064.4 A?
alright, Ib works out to 3.08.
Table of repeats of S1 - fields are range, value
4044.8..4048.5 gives 3.32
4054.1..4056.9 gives 3.84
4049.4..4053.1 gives 4.28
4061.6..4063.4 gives 3.58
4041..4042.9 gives 4.44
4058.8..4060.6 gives 3.96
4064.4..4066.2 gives 3.86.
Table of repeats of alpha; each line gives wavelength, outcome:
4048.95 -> 4.195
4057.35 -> 3.766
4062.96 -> 3.217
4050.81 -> 4.519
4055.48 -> 3.669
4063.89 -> 2.906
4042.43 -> 4.859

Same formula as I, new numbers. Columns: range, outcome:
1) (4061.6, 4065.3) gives 2.906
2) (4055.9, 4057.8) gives 3.766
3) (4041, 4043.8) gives 4.057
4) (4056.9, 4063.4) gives 3.217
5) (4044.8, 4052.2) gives 2.446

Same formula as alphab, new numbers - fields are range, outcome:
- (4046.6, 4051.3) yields 4.543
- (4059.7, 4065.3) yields 4.433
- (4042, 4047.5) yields 4.859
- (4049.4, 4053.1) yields 4.519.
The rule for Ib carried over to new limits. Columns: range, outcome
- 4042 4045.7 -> 3.83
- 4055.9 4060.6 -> 3.89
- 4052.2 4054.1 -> 4.01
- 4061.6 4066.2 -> 3.55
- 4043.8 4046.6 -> 2.98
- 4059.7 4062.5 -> 4.15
